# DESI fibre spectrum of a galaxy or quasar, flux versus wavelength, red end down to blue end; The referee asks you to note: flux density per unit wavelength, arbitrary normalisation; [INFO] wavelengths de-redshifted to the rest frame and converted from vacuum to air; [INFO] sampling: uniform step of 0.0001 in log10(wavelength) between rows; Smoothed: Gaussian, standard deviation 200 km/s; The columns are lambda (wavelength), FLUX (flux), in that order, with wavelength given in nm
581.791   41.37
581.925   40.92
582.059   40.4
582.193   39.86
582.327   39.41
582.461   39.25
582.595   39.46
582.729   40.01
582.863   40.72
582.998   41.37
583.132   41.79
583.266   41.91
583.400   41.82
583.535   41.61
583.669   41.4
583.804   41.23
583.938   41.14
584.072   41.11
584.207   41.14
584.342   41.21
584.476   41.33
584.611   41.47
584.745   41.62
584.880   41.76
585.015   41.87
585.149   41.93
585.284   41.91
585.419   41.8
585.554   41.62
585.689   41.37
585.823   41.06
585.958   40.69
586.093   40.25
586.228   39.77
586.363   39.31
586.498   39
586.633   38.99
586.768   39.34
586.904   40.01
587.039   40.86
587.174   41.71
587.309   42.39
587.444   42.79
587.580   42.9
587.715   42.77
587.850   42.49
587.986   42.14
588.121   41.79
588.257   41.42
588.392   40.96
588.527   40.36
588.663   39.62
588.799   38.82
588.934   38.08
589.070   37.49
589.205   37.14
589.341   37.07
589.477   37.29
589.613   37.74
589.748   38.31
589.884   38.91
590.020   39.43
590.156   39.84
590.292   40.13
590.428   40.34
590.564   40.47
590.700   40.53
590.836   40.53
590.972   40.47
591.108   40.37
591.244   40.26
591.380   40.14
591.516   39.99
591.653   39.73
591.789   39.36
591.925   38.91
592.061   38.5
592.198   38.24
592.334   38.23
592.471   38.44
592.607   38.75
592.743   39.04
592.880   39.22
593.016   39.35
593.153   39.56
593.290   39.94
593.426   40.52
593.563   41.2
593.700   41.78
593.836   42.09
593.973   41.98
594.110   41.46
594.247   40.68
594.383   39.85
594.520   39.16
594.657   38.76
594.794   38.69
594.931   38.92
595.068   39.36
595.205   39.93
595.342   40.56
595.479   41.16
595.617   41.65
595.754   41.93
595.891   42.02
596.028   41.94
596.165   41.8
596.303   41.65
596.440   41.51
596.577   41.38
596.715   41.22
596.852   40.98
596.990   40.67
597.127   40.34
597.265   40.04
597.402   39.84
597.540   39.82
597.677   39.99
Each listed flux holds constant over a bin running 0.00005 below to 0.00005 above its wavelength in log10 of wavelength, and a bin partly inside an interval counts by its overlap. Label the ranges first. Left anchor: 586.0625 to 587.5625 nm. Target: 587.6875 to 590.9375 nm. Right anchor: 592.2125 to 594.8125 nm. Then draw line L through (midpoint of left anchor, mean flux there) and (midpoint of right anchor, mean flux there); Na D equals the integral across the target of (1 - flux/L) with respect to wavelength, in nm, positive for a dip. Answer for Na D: 0.05 nm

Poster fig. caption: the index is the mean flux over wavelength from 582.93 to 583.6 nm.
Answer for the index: 41.7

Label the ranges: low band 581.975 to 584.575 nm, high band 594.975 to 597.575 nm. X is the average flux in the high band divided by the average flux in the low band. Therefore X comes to 1.0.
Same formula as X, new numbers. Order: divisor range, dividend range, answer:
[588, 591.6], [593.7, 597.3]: 1.03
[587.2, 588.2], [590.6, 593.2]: 0.93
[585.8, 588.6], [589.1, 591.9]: 0.96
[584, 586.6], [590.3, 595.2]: 0.97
